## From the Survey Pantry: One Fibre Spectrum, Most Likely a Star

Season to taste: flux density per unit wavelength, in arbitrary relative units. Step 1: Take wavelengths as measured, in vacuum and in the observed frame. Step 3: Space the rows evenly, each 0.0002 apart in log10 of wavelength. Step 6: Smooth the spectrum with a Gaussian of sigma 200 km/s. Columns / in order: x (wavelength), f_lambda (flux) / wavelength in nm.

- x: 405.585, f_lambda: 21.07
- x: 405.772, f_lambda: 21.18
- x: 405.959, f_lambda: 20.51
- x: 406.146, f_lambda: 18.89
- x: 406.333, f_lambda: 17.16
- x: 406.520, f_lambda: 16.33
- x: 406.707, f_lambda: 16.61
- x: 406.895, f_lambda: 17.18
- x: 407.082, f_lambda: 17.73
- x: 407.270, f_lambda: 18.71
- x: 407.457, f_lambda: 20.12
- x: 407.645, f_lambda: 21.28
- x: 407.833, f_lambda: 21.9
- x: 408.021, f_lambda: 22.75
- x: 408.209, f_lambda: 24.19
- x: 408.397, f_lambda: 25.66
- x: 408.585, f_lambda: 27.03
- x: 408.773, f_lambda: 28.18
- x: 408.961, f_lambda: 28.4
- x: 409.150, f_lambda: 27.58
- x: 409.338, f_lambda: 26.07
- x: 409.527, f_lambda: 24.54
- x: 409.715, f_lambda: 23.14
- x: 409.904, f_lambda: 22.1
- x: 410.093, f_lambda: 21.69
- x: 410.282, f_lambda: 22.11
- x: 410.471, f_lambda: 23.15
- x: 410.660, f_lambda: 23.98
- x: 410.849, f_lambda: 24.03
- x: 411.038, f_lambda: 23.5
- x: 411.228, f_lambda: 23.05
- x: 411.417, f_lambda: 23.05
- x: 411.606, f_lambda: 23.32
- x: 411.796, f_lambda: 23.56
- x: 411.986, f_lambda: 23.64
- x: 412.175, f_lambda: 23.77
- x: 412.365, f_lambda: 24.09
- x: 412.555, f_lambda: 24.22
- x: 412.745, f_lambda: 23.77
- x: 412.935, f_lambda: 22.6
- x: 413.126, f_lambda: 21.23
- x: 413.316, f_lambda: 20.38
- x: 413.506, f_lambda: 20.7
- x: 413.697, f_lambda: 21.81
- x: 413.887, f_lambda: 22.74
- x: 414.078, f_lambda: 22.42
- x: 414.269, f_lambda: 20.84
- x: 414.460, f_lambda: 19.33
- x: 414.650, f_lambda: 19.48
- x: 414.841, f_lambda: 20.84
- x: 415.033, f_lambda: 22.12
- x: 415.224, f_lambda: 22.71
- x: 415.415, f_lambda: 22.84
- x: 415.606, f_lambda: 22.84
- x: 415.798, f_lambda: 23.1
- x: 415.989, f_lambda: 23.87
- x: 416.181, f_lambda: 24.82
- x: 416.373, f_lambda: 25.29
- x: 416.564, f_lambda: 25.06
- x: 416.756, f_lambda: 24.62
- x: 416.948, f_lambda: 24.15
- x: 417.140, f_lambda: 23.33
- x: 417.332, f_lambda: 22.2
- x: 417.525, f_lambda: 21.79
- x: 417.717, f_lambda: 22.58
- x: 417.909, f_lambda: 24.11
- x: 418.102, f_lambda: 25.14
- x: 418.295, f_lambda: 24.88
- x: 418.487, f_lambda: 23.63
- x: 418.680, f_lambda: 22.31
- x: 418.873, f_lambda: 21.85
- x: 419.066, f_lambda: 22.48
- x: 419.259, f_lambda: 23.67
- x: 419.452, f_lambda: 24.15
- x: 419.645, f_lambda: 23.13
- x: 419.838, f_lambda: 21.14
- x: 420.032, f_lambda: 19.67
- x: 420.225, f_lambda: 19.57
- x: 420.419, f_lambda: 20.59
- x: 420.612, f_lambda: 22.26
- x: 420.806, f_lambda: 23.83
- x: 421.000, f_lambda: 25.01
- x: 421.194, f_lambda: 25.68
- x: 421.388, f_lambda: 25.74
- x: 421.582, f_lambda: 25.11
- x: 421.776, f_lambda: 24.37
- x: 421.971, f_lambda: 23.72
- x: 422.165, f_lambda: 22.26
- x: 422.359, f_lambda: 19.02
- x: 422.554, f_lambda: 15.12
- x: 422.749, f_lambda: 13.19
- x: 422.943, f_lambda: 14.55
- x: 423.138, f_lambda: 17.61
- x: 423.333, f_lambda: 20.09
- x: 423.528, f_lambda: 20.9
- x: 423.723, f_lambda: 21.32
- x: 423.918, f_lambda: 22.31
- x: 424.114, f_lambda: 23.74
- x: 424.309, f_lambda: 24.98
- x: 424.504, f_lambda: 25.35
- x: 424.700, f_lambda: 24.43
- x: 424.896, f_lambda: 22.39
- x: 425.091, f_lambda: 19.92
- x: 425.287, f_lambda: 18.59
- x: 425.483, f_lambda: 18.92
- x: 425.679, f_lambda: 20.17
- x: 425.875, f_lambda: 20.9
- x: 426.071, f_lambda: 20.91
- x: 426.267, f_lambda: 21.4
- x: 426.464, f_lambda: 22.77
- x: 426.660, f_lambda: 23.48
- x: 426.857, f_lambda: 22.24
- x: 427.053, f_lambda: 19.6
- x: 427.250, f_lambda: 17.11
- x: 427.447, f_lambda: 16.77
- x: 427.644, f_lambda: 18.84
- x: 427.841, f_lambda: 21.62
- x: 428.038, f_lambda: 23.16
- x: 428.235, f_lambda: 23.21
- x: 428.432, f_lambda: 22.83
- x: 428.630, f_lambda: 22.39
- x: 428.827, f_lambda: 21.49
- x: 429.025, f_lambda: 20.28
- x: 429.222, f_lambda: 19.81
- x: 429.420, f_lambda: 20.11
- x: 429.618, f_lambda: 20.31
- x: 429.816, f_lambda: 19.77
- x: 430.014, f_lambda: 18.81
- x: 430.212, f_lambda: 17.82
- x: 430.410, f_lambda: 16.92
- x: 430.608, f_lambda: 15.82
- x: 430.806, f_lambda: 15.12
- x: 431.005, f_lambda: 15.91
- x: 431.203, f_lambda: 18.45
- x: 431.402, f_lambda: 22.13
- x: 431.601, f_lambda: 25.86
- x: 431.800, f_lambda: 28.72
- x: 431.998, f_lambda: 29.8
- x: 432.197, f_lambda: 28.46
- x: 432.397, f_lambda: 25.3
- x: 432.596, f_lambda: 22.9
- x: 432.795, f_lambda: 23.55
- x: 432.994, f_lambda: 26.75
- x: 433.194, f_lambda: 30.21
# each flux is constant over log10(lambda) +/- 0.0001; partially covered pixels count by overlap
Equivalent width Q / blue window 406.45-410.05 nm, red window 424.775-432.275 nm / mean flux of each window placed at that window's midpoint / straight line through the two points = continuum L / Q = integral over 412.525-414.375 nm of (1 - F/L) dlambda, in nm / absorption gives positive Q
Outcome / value 0.02 nm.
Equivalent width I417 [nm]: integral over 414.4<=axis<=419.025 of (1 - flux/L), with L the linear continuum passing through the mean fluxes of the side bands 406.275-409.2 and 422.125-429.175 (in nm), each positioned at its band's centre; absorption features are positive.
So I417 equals -0.389 nm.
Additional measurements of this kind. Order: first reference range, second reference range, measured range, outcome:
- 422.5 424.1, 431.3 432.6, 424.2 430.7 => 0.40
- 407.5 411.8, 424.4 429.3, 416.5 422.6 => -0.15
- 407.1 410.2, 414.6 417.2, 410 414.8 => 0.22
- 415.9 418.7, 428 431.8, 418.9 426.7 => 0.23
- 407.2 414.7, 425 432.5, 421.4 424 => 0.19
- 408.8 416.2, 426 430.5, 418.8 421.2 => -0.07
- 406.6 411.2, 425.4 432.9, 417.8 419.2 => -0.09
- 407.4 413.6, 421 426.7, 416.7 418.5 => -0.10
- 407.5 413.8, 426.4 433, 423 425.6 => 0.06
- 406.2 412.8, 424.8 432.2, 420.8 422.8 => -0.07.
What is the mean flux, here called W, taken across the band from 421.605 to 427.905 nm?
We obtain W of 20.6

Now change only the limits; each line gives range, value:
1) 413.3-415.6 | 21.4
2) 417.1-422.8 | 22.4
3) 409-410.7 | 24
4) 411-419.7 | 22.9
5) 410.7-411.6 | 23.5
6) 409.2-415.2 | 22.7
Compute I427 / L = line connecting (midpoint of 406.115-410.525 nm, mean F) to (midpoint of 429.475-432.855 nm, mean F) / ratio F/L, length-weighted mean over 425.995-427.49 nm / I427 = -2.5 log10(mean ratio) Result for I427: 0.049 mag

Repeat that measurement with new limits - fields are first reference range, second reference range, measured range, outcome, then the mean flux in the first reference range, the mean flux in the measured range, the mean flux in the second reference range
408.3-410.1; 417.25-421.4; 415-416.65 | 0.01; 25.6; 23.7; 22.9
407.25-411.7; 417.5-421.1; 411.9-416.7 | 0.03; 23.8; 22.6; 22.7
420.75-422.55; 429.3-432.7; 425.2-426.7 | 0.08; 23.4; 20.8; 21.3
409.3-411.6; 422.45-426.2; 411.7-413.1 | -0.03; 23.3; 23.5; 20.3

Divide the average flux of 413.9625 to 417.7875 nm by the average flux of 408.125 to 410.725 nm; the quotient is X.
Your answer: 0.9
